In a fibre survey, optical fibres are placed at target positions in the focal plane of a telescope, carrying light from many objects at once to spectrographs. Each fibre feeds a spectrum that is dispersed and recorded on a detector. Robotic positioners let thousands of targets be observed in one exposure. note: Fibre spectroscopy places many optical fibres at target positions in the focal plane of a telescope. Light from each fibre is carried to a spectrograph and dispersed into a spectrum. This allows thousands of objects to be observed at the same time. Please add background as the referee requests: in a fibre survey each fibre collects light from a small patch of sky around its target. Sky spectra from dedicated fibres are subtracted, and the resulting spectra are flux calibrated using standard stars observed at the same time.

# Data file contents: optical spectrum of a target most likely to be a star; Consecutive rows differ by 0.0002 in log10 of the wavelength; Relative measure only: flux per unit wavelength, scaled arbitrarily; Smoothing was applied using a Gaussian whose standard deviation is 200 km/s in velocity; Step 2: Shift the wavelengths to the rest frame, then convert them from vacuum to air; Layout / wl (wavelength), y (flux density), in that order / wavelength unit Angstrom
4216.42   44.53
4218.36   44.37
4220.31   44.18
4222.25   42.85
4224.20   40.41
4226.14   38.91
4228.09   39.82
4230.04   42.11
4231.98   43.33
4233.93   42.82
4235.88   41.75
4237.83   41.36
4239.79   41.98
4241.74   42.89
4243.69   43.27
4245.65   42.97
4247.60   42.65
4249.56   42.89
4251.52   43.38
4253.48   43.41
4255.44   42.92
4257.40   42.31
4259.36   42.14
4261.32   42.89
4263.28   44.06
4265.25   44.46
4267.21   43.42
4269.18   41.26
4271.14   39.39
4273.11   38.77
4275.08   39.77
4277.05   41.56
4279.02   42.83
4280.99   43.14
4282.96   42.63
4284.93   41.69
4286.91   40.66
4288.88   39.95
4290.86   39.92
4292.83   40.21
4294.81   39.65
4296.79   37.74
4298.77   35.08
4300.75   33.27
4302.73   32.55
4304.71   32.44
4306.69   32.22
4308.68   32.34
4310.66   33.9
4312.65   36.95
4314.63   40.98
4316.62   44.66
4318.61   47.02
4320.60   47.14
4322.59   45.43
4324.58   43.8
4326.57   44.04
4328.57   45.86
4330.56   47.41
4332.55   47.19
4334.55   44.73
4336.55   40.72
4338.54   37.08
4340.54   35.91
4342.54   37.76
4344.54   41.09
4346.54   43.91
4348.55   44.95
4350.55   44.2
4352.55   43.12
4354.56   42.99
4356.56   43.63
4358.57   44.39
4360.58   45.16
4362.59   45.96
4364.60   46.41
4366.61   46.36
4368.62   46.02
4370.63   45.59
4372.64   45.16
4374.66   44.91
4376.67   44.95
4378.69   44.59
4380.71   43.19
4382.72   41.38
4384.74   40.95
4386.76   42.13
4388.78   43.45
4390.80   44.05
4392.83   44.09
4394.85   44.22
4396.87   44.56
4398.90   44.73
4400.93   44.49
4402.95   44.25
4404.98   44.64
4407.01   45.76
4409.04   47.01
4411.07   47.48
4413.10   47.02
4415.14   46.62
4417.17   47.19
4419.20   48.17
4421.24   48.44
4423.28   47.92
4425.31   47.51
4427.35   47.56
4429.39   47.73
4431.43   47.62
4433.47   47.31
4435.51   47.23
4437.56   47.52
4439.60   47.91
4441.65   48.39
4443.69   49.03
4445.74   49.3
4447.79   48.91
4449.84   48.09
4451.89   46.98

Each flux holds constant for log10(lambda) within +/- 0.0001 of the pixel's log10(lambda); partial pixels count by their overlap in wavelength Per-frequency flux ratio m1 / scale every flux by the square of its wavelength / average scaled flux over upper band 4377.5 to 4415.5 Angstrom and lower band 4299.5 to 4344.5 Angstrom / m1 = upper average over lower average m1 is 1.14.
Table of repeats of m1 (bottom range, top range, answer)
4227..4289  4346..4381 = 1.12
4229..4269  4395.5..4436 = 1.18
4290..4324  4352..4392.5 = 1.19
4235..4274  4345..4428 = 1.13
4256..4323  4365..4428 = 1.19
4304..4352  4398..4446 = 1.19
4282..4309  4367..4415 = 1.25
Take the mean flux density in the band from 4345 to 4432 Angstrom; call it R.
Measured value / 45.2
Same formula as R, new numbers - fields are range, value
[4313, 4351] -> 43.2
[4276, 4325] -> 39.5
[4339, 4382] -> 43.7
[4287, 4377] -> 41.6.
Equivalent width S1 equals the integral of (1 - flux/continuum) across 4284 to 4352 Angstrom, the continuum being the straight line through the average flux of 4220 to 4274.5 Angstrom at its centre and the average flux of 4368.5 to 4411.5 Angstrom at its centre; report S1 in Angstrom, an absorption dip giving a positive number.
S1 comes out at 4.54 Angstrom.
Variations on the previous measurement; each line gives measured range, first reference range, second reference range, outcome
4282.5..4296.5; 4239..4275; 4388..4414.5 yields 0.84 Angstrom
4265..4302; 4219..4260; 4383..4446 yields 2.68 Angstrom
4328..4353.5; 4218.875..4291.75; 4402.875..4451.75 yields 1.25 Angstrom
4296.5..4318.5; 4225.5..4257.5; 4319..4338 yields 4.13 Angstrom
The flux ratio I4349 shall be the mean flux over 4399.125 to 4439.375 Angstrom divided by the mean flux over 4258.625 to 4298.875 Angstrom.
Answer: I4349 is 1.1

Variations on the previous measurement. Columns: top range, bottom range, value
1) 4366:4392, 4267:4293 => 1.07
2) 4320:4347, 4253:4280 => 1.02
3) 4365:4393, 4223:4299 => 1.06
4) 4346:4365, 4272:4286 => 1.07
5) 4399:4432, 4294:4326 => 1.21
